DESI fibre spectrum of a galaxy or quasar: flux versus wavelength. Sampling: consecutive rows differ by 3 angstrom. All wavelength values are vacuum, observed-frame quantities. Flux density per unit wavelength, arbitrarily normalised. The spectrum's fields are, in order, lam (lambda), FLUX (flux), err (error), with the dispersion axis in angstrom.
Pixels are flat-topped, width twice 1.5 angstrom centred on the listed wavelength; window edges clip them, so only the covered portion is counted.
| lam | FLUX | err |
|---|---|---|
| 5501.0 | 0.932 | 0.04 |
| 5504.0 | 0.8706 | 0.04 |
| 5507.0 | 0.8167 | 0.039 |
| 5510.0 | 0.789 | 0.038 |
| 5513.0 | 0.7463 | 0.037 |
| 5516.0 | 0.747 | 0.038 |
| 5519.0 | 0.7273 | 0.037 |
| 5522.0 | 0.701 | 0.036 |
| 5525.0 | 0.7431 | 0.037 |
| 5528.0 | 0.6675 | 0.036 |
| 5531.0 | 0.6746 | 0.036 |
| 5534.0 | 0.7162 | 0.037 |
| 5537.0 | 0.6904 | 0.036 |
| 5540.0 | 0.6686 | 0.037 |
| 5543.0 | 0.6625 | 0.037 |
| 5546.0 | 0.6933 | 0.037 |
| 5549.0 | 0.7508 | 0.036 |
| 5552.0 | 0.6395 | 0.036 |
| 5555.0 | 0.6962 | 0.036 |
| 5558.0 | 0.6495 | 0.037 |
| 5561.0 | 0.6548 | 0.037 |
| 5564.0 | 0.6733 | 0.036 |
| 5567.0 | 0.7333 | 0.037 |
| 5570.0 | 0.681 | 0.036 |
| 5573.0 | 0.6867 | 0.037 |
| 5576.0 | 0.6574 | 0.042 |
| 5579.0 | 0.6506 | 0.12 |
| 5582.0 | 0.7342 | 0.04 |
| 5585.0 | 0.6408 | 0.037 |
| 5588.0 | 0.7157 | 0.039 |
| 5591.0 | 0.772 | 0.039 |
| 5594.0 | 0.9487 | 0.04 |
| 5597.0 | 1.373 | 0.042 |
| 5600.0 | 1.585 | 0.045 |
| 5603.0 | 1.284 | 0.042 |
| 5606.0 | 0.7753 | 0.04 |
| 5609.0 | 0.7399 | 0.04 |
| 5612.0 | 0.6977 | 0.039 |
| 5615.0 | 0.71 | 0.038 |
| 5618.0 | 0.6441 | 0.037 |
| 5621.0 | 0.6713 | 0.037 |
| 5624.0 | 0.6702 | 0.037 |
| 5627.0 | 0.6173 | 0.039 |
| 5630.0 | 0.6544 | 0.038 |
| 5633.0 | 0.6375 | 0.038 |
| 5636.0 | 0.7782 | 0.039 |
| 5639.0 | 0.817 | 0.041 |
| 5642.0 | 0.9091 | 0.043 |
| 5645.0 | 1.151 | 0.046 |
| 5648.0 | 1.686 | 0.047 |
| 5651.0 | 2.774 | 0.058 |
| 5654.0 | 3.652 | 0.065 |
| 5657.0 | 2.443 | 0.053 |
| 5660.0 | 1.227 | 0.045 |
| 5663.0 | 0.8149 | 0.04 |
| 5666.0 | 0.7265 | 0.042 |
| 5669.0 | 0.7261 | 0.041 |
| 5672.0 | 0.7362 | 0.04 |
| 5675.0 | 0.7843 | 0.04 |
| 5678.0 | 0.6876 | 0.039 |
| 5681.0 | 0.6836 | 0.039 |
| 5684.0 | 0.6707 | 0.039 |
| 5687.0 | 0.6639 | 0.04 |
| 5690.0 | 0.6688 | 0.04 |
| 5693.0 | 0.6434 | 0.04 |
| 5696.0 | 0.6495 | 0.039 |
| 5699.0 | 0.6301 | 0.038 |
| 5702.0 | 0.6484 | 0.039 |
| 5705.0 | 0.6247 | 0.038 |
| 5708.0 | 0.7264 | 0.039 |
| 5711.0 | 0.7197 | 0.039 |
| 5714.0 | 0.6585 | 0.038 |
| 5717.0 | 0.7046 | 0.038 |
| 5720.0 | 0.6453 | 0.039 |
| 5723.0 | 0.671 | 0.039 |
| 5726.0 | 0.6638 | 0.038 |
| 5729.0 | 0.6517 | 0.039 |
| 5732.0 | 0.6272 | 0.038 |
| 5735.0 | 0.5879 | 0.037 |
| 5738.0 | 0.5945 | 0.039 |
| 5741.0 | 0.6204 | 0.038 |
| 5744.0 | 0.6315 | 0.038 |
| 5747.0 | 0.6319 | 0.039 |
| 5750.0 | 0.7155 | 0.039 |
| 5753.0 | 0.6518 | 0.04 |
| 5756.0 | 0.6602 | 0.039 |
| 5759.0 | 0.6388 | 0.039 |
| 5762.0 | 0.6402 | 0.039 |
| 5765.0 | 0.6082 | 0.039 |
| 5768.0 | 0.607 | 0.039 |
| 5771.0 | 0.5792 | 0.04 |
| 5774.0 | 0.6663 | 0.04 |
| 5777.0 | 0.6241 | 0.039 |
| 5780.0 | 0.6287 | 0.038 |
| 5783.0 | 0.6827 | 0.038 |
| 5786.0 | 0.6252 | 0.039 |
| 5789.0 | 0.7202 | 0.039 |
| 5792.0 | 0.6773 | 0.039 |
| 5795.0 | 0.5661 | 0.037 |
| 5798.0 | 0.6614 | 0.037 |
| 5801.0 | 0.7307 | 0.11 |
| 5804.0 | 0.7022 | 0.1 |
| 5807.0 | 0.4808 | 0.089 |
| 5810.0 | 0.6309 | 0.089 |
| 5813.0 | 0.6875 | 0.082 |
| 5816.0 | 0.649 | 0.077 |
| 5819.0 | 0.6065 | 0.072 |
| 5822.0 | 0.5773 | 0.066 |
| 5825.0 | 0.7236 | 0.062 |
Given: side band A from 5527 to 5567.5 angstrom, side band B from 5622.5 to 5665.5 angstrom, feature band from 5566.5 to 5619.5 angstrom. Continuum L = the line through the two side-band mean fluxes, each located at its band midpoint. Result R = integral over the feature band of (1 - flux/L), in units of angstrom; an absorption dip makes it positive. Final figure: 8.1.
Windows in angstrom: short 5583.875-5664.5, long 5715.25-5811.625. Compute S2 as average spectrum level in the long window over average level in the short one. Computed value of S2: 0.57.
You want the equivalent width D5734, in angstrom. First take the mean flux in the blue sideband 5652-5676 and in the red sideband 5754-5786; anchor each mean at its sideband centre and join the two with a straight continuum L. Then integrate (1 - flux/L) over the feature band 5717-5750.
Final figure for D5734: 9.6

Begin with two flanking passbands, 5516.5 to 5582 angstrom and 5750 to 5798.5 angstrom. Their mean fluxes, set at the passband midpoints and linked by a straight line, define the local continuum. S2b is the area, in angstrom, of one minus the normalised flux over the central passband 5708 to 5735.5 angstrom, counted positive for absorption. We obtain -0.5 angstrom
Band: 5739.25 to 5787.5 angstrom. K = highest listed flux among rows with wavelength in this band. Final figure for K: 0.7155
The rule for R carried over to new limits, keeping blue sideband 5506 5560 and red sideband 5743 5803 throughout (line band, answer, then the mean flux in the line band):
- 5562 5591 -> 0.32 angstrom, 0.69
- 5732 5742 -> 0.81 angstrom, 0.604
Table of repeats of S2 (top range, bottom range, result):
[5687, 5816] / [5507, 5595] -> 0.91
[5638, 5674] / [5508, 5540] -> 2.05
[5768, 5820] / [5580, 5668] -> 0.59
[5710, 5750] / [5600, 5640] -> 0.84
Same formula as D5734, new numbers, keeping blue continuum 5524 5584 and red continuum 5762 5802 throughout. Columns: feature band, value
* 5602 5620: -3.1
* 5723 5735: 0.2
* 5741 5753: -0.1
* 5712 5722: -0.3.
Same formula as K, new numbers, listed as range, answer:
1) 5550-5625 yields 1.585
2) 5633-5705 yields 3.652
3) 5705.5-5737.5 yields 0.7264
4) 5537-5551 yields 0.7508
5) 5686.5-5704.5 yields 0.6688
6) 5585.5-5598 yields 1.373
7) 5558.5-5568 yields 0.7333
